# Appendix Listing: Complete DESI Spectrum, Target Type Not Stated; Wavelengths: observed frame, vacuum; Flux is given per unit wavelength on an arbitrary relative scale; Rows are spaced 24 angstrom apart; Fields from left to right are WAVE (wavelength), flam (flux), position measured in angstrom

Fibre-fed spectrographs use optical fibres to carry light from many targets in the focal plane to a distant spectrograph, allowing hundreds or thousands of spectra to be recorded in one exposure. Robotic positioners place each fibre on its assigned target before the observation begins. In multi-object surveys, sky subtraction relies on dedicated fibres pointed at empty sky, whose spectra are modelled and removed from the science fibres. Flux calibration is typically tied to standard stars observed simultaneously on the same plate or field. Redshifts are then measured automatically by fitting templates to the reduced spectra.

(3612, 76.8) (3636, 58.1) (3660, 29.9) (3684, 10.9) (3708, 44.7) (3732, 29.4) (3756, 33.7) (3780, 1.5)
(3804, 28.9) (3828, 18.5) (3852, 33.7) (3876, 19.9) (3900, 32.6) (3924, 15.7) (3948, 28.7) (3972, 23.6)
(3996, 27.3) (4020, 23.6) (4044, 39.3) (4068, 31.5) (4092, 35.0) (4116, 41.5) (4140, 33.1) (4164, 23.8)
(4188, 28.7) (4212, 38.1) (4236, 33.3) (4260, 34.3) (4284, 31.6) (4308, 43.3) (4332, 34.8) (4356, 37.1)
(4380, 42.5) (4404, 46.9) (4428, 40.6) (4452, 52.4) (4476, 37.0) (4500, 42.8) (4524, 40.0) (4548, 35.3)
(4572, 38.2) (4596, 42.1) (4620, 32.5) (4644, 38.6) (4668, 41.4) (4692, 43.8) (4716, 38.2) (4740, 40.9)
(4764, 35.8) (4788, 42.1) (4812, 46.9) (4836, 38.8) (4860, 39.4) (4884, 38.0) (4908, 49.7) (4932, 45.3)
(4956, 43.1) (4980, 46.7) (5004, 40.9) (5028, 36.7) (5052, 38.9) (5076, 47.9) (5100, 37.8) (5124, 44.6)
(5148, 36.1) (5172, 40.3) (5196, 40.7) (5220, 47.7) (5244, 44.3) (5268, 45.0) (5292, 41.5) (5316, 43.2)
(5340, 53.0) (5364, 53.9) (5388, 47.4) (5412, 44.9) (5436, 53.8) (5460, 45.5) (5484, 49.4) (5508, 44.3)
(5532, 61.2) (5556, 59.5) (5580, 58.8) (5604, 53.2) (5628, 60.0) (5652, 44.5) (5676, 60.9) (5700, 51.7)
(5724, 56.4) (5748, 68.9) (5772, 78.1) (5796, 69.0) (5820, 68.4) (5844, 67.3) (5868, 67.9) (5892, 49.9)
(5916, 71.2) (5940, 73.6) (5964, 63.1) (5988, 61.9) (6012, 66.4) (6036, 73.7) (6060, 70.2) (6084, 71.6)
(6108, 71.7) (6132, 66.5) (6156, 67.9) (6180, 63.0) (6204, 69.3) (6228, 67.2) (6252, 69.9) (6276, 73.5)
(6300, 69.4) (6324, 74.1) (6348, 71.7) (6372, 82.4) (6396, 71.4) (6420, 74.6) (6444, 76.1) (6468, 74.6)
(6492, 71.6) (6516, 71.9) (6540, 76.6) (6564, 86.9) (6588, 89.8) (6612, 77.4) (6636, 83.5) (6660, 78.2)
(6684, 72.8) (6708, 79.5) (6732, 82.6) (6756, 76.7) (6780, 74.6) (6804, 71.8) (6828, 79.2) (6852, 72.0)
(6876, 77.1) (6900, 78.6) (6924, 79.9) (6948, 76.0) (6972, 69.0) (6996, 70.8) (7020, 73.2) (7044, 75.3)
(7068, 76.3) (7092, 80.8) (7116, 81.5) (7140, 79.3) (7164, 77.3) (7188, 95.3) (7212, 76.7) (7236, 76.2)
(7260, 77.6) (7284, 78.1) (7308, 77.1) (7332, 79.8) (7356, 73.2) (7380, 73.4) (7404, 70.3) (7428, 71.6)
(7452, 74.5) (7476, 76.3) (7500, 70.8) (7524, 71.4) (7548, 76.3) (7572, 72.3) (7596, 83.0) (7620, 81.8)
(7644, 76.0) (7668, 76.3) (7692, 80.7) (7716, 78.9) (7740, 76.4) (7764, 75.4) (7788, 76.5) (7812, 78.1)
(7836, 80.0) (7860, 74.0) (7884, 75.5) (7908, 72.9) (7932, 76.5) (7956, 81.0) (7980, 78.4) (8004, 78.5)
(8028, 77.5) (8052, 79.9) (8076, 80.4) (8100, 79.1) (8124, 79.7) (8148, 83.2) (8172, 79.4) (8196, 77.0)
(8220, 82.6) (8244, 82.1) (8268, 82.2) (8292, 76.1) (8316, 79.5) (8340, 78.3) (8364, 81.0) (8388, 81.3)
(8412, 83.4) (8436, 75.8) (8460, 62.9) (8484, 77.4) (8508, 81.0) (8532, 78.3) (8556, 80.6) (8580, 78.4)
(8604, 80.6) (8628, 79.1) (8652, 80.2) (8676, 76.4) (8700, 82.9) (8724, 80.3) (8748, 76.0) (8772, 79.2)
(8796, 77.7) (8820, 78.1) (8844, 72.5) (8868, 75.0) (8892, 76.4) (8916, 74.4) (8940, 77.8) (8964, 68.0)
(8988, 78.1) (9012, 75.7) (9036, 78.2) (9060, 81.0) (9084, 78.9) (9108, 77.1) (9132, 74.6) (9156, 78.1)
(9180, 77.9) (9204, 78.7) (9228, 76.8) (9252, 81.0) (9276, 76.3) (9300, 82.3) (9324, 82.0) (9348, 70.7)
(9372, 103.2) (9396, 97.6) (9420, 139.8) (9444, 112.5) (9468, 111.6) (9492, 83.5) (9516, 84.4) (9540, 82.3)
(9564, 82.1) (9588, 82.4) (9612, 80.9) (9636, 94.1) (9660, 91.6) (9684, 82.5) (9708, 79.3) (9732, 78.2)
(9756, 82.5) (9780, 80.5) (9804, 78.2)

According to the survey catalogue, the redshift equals 0.43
